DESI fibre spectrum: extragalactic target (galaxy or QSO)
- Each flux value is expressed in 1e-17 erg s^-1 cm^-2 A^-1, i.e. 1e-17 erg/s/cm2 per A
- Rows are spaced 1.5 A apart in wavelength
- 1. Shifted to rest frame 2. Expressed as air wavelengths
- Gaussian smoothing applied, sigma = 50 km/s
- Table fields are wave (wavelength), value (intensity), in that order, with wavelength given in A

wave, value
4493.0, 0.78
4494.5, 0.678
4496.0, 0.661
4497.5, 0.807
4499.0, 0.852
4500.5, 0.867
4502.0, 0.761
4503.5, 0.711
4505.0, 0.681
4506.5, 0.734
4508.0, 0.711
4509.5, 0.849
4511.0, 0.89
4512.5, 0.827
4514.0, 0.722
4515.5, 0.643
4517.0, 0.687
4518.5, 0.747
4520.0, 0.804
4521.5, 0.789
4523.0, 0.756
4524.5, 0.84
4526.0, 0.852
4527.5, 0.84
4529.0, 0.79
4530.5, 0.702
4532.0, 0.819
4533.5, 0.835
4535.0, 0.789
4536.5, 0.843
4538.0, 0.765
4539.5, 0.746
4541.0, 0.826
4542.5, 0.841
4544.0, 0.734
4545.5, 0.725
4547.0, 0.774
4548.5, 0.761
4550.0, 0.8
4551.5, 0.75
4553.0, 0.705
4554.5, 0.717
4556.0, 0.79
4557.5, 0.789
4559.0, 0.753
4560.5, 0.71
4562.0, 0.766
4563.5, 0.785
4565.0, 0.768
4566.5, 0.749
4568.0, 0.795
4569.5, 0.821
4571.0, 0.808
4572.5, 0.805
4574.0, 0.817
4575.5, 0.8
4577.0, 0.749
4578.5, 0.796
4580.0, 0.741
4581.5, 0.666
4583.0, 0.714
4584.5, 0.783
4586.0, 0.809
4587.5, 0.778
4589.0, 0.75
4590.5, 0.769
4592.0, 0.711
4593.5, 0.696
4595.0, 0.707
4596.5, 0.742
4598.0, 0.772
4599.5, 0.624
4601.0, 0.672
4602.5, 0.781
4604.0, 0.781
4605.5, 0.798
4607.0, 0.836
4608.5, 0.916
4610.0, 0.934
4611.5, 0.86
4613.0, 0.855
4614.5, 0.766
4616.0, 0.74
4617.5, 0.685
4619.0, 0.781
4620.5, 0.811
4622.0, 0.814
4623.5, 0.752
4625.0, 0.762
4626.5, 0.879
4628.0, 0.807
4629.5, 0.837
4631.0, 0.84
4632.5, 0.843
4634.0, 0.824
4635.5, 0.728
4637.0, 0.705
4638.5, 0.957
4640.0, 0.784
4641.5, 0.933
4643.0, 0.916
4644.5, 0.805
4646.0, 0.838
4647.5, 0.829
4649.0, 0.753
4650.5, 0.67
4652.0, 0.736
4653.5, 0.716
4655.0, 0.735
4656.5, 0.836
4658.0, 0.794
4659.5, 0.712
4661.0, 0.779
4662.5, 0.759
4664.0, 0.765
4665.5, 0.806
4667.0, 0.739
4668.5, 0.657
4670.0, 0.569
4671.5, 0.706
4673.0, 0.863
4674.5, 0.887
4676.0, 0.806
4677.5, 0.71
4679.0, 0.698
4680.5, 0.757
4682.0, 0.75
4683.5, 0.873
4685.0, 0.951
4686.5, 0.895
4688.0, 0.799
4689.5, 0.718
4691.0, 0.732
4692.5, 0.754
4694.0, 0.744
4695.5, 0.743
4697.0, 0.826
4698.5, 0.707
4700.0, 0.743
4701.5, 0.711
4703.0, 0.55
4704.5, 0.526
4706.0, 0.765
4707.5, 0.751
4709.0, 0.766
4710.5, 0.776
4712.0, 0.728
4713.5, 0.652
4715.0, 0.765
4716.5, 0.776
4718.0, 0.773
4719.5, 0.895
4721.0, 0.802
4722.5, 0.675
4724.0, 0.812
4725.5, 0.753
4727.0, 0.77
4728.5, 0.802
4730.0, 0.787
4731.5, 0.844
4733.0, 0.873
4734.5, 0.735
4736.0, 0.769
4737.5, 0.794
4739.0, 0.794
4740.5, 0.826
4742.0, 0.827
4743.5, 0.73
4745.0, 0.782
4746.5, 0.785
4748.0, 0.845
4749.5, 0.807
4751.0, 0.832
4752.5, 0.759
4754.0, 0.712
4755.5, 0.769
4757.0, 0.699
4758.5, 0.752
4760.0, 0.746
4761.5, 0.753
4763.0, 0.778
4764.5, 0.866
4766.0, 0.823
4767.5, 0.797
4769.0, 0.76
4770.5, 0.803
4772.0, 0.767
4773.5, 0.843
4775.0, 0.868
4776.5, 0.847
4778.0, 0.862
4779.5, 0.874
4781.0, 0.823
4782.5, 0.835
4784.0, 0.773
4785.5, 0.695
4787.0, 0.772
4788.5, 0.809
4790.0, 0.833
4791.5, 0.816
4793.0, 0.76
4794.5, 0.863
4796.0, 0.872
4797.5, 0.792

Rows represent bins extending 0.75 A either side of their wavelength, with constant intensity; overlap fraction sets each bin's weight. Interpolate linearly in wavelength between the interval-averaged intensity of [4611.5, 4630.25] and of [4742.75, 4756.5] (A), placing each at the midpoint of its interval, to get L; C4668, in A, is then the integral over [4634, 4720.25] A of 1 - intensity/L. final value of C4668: 2.3 A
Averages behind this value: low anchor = 0.794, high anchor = 0.779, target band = 0.766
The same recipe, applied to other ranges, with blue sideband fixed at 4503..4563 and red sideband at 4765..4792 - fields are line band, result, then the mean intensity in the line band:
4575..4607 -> 1.4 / 0.746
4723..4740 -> 0.2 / 0.793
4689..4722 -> 2.6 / 0.736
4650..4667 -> 0.8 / 0.756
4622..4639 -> -0.5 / 0.81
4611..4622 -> 0.0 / 0.786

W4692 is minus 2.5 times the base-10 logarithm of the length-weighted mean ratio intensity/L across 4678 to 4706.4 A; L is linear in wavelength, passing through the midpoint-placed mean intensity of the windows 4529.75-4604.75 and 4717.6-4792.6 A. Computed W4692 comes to 0.05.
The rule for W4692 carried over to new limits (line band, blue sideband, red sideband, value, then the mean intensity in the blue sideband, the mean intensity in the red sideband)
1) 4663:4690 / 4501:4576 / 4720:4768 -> 0.01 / 0.775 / 0.785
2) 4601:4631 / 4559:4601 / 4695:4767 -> -0.07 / 0.755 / 0.766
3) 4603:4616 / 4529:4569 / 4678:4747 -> -0.09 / 0.771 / 0.767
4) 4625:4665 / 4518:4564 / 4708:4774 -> -0.03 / 0.779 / 0.782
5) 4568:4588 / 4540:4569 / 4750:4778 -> -0.01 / 0.765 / 0.79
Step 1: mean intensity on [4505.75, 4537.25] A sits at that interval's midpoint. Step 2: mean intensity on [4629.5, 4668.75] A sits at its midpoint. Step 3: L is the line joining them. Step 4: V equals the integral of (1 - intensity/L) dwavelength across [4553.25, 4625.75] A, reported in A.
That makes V 1.5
